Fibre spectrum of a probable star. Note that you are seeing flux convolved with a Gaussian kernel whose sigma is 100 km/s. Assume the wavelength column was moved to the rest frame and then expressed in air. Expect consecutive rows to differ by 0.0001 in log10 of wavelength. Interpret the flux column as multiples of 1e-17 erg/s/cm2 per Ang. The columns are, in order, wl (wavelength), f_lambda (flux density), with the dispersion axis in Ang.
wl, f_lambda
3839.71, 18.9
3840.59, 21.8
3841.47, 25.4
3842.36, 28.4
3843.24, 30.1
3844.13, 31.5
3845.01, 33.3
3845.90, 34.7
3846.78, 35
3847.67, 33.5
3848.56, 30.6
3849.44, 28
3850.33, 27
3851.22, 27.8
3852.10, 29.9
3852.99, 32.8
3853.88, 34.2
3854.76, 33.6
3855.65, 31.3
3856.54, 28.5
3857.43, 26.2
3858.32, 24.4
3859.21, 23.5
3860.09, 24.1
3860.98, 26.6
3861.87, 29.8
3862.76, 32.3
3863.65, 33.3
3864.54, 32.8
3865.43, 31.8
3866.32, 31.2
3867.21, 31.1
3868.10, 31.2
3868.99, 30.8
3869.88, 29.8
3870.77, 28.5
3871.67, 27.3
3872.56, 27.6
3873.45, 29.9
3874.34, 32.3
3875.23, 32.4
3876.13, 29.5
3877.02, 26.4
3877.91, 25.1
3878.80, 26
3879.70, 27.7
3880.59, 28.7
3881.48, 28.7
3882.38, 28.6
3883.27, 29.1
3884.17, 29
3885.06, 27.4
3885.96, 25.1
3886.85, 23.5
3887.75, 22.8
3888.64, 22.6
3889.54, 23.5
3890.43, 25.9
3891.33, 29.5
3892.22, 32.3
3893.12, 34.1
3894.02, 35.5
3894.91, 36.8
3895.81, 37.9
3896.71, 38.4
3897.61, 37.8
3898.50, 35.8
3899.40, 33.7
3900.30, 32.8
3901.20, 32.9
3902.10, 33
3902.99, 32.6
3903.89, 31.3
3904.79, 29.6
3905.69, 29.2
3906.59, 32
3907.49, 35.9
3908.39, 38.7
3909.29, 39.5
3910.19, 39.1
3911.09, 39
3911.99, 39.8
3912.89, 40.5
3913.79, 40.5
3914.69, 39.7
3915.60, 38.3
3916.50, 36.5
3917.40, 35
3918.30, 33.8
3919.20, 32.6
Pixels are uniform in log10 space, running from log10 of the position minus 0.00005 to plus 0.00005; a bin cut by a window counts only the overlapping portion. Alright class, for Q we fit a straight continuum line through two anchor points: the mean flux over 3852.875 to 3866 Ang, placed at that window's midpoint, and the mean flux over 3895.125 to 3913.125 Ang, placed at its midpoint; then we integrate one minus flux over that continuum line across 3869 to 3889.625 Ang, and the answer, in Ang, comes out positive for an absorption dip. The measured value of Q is 2.9 Ang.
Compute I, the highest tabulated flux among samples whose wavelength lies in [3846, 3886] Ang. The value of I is 35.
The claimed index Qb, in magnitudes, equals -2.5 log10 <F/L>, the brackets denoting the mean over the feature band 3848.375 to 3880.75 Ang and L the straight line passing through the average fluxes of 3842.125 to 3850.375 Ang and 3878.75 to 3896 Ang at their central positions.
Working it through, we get 0.03 mag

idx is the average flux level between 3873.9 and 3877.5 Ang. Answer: 30.1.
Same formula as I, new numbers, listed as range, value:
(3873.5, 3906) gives 38.4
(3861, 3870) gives 33.3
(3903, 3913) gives 40.5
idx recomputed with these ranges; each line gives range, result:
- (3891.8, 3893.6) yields 33.1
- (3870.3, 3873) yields 27.8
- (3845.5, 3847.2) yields 35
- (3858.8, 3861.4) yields 24.8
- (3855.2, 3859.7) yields 26.7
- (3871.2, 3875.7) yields 29.8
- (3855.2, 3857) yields 29.8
